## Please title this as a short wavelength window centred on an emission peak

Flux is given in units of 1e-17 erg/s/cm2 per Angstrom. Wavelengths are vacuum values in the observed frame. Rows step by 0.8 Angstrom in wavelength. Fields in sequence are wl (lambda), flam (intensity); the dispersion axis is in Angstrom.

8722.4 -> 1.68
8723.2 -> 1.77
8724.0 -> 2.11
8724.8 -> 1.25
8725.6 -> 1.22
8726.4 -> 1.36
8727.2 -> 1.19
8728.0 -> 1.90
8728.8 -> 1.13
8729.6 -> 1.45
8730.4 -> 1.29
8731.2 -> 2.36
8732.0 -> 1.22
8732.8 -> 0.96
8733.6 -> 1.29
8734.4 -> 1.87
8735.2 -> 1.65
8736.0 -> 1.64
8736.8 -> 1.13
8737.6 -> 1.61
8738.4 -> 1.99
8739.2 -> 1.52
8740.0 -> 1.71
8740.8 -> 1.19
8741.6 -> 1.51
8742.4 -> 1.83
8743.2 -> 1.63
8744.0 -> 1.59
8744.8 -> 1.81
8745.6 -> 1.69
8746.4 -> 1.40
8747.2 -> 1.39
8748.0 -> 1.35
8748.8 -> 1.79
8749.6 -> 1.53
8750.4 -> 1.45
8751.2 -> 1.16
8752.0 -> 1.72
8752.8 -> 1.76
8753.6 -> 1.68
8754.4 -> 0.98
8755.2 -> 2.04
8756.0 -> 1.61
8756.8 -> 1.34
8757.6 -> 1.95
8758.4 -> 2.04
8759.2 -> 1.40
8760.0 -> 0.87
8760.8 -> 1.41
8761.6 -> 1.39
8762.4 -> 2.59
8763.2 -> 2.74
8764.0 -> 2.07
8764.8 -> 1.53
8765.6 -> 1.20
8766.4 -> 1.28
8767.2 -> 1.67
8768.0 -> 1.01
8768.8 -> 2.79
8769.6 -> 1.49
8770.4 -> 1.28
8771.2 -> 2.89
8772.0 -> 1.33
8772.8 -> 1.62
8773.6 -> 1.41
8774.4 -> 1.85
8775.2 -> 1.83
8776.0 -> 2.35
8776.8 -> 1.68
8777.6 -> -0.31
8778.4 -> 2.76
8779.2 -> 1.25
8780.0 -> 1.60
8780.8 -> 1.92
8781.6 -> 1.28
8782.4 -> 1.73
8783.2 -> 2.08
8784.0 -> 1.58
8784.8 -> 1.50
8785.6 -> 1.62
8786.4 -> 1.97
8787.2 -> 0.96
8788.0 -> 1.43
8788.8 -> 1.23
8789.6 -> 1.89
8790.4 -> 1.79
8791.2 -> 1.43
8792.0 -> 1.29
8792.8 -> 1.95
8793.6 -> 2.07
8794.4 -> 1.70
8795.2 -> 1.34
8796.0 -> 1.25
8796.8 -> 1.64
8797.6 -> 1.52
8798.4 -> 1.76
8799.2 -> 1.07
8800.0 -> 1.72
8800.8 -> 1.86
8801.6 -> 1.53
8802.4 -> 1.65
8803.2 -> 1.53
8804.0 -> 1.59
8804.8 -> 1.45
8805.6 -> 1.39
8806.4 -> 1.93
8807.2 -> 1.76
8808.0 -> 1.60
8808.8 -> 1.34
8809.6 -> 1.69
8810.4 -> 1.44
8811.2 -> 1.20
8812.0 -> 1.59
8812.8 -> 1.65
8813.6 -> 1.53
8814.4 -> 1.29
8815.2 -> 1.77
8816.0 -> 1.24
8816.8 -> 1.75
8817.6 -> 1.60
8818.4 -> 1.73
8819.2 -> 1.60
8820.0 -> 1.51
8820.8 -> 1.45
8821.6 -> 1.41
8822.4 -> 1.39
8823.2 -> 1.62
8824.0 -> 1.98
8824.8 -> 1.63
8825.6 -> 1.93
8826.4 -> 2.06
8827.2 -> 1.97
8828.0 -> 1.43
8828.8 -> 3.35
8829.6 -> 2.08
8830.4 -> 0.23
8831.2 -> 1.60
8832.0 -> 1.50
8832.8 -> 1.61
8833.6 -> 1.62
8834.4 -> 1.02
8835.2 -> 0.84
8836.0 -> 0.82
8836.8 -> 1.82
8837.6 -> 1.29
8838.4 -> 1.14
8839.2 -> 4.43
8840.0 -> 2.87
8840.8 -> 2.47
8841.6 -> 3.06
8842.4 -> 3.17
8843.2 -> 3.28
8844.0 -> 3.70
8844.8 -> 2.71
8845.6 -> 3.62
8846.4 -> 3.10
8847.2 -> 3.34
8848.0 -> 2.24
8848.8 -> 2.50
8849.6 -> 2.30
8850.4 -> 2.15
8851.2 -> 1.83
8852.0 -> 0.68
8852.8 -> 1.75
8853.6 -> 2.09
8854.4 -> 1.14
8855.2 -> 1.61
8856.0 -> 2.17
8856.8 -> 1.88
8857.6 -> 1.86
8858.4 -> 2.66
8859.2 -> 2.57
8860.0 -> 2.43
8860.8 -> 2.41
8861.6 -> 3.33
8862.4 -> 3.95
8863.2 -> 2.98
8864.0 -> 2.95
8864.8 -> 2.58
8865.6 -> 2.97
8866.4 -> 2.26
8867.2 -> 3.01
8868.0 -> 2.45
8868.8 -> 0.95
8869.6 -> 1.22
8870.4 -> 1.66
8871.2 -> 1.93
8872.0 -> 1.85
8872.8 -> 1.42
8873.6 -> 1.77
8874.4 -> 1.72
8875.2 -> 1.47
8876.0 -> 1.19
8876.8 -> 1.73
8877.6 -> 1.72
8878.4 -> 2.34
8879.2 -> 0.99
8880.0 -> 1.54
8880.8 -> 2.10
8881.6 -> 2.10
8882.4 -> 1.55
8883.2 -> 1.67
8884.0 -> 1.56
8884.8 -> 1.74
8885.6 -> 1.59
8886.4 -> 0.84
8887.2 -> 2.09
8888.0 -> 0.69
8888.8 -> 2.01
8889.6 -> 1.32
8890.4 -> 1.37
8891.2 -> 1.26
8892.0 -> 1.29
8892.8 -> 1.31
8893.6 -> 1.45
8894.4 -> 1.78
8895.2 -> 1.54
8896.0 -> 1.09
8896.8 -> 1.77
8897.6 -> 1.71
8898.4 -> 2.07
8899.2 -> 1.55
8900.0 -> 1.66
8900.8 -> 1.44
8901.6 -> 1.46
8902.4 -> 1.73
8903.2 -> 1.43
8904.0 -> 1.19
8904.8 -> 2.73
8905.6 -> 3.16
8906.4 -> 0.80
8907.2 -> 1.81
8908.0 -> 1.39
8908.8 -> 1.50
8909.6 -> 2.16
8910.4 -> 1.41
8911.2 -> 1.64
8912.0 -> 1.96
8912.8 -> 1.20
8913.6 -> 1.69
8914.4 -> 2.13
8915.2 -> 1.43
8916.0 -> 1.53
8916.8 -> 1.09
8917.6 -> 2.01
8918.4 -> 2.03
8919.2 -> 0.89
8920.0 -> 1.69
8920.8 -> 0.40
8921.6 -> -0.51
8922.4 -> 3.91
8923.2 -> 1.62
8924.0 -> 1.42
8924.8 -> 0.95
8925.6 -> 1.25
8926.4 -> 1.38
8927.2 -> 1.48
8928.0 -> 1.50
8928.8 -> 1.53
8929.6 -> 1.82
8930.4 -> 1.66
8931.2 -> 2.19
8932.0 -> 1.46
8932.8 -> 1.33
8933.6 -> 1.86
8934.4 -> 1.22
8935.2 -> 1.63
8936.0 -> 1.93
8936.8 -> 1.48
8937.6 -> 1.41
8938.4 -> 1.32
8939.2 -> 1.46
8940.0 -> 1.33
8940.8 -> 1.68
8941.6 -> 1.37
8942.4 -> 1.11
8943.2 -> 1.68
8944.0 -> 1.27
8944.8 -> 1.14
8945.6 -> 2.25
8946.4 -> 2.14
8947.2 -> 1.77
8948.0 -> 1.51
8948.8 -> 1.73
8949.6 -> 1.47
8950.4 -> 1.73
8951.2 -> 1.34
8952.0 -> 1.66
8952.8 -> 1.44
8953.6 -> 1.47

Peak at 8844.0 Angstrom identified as [S II] 6716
